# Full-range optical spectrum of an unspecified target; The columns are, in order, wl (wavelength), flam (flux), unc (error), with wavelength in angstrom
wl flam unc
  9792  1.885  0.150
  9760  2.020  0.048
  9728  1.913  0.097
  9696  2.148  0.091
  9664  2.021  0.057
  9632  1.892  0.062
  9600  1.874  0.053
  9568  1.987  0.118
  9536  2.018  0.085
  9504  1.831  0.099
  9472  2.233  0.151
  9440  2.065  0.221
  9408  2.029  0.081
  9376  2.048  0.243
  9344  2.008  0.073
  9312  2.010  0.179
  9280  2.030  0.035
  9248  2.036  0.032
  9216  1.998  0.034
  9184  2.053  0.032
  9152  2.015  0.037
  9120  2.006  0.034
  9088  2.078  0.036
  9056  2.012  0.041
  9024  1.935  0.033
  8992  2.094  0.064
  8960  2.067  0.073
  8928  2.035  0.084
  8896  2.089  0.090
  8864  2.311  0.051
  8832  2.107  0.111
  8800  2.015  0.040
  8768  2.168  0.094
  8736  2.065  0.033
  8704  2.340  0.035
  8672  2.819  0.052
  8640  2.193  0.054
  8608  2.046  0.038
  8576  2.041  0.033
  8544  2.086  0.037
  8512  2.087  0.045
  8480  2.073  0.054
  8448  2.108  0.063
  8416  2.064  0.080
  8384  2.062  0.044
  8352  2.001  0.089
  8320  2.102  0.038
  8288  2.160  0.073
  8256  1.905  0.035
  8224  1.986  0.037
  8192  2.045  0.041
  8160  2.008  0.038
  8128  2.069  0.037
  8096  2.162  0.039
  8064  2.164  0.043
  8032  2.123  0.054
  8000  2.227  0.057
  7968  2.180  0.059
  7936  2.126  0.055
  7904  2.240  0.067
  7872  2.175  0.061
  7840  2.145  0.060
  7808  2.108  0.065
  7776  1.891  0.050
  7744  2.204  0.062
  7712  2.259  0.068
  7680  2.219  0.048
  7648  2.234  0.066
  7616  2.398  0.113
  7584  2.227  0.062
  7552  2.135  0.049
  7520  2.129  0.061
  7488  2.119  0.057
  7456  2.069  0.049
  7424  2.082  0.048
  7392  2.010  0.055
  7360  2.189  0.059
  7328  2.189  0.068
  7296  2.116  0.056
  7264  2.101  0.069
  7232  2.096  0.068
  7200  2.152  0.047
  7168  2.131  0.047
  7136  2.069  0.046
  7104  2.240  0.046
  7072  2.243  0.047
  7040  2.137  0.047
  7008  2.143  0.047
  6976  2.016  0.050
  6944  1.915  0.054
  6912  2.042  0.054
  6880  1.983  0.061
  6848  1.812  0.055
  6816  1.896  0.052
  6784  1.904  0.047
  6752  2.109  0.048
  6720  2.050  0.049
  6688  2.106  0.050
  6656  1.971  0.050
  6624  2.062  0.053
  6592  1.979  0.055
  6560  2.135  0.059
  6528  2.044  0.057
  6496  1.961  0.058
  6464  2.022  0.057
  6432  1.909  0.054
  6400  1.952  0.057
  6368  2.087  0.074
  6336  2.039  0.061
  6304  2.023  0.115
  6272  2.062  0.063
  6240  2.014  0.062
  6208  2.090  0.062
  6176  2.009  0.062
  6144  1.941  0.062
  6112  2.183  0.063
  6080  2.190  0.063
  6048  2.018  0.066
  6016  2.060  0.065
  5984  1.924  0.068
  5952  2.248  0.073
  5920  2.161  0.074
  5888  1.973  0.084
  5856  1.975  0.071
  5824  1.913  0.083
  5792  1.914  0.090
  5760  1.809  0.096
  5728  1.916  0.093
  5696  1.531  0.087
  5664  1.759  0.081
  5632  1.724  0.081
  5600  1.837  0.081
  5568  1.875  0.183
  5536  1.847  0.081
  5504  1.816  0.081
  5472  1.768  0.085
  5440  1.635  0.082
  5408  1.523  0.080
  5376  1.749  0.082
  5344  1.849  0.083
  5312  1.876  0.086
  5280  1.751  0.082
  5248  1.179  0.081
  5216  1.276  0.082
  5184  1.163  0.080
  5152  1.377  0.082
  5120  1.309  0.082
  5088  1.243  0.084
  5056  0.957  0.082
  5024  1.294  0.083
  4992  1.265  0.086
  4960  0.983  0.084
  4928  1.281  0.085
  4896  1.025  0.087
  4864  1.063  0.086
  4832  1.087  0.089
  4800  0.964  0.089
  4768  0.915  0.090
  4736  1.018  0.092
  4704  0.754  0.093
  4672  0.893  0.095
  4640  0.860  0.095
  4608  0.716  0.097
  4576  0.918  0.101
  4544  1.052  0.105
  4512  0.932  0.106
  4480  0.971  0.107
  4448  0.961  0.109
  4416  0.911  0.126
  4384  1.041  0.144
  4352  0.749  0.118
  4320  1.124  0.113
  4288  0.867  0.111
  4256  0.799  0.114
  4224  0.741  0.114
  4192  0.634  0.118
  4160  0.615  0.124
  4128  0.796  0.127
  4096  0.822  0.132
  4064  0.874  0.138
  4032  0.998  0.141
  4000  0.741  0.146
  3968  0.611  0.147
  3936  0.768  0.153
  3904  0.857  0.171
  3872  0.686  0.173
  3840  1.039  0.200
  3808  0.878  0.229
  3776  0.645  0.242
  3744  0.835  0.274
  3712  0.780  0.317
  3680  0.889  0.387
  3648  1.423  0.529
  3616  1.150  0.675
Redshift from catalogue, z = 0.32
